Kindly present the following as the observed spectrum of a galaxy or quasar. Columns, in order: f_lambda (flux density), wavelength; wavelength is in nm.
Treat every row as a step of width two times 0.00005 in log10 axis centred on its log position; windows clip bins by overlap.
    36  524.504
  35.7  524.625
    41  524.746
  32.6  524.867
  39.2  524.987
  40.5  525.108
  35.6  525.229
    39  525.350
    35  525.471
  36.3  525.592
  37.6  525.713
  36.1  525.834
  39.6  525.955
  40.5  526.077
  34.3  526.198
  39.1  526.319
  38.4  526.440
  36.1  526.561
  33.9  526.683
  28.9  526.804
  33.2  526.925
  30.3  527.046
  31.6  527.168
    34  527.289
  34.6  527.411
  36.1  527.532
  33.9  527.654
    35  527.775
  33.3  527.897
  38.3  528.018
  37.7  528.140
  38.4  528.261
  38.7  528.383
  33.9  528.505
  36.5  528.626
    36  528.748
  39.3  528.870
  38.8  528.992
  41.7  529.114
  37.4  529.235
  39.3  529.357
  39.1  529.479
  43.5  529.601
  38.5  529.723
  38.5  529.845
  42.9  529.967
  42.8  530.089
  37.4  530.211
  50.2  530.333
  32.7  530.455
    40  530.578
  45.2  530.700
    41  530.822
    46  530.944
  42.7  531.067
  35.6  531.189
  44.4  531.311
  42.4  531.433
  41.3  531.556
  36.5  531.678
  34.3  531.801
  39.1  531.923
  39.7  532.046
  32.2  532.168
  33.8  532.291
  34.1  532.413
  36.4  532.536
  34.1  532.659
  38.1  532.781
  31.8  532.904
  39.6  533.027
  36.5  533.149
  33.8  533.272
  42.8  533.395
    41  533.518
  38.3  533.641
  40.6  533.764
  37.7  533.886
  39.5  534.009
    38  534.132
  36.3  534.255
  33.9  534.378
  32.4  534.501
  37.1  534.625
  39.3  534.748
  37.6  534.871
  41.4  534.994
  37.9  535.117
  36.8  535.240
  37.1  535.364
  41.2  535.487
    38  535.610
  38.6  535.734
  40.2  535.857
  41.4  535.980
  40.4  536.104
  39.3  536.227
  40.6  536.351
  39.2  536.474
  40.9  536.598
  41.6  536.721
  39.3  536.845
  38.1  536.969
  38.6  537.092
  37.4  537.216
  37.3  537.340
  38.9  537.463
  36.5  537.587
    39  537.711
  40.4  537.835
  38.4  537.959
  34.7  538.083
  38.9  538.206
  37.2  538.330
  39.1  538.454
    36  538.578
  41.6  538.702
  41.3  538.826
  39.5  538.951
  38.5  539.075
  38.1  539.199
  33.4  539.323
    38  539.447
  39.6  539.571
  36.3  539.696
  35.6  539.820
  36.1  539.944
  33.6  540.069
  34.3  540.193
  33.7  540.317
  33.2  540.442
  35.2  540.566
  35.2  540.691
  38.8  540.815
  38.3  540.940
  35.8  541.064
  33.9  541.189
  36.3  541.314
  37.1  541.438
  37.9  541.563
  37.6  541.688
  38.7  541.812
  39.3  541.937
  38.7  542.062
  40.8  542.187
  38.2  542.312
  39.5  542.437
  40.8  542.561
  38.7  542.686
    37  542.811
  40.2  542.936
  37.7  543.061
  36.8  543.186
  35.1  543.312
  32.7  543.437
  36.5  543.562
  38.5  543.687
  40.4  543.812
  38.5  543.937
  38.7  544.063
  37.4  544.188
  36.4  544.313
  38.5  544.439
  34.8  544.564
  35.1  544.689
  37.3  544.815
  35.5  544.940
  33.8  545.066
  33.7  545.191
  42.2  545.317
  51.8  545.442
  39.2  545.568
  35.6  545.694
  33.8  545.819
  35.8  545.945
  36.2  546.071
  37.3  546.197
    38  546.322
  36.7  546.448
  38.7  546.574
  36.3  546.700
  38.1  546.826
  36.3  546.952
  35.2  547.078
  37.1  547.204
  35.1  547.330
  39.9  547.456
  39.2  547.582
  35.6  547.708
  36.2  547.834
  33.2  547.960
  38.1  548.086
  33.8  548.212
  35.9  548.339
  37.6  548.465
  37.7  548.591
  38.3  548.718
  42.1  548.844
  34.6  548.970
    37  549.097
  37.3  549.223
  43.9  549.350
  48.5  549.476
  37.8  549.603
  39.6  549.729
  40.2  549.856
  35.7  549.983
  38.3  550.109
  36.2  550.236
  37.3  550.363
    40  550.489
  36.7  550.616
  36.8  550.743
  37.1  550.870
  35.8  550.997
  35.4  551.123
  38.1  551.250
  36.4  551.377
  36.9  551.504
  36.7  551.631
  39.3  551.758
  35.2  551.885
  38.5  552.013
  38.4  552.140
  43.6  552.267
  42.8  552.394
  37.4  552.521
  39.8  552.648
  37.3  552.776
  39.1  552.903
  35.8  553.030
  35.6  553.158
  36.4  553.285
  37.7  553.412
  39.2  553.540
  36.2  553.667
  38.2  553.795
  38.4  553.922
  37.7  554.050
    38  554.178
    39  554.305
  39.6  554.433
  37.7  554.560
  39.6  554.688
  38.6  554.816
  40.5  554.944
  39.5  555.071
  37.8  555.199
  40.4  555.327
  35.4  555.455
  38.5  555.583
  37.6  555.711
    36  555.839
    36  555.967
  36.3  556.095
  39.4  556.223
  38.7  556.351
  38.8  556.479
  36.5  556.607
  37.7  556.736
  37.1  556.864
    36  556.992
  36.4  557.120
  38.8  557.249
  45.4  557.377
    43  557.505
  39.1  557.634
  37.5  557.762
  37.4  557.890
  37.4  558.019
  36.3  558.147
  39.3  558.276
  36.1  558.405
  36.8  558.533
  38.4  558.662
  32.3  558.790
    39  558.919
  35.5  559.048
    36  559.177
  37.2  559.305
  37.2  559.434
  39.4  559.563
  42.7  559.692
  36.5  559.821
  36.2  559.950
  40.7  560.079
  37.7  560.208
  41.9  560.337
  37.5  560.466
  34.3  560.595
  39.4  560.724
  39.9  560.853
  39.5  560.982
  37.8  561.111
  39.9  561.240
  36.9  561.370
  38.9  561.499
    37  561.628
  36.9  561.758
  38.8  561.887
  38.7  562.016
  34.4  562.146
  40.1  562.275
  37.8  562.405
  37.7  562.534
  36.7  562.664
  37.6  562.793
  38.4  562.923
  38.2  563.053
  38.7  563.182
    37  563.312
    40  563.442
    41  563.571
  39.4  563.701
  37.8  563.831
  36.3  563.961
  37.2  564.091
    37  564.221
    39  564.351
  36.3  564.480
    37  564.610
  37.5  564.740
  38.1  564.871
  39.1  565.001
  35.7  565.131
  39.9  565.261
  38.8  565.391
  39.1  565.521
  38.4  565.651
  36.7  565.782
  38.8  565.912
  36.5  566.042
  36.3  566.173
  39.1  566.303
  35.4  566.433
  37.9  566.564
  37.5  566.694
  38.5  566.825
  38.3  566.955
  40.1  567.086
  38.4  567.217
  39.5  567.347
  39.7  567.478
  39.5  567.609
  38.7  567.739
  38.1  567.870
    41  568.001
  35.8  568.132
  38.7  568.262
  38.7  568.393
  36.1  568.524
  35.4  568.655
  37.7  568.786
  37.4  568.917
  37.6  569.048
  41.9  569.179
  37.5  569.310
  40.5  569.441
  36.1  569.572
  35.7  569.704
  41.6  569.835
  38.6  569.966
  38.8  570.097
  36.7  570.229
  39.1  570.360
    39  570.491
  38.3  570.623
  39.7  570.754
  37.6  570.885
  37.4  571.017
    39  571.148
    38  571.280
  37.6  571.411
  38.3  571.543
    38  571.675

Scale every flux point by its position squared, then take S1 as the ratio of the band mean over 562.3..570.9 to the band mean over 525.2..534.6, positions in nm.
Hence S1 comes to 1.2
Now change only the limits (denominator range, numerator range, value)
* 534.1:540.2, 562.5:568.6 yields 1.11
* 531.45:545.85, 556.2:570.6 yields 1.11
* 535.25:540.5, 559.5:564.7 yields 1.10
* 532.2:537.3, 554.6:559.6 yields 1.08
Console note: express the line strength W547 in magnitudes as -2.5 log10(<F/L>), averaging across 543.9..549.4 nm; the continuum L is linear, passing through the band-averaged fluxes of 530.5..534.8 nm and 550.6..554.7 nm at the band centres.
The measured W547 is 0.02 mag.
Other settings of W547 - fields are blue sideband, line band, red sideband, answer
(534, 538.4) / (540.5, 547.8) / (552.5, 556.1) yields 0.02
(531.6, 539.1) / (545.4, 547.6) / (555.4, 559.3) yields 0.01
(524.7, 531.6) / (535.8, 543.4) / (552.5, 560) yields 0.00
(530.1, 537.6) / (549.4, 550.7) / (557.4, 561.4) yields -0.02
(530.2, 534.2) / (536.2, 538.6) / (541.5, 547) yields -0.01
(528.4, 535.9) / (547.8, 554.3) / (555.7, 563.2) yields 0.01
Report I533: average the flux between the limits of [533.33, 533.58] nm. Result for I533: 41.7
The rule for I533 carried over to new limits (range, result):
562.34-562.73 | 37.4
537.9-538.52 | 37.7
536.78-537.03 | 38.6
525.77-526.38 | 37.9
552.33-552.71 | 40.1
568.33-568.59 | 37.4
